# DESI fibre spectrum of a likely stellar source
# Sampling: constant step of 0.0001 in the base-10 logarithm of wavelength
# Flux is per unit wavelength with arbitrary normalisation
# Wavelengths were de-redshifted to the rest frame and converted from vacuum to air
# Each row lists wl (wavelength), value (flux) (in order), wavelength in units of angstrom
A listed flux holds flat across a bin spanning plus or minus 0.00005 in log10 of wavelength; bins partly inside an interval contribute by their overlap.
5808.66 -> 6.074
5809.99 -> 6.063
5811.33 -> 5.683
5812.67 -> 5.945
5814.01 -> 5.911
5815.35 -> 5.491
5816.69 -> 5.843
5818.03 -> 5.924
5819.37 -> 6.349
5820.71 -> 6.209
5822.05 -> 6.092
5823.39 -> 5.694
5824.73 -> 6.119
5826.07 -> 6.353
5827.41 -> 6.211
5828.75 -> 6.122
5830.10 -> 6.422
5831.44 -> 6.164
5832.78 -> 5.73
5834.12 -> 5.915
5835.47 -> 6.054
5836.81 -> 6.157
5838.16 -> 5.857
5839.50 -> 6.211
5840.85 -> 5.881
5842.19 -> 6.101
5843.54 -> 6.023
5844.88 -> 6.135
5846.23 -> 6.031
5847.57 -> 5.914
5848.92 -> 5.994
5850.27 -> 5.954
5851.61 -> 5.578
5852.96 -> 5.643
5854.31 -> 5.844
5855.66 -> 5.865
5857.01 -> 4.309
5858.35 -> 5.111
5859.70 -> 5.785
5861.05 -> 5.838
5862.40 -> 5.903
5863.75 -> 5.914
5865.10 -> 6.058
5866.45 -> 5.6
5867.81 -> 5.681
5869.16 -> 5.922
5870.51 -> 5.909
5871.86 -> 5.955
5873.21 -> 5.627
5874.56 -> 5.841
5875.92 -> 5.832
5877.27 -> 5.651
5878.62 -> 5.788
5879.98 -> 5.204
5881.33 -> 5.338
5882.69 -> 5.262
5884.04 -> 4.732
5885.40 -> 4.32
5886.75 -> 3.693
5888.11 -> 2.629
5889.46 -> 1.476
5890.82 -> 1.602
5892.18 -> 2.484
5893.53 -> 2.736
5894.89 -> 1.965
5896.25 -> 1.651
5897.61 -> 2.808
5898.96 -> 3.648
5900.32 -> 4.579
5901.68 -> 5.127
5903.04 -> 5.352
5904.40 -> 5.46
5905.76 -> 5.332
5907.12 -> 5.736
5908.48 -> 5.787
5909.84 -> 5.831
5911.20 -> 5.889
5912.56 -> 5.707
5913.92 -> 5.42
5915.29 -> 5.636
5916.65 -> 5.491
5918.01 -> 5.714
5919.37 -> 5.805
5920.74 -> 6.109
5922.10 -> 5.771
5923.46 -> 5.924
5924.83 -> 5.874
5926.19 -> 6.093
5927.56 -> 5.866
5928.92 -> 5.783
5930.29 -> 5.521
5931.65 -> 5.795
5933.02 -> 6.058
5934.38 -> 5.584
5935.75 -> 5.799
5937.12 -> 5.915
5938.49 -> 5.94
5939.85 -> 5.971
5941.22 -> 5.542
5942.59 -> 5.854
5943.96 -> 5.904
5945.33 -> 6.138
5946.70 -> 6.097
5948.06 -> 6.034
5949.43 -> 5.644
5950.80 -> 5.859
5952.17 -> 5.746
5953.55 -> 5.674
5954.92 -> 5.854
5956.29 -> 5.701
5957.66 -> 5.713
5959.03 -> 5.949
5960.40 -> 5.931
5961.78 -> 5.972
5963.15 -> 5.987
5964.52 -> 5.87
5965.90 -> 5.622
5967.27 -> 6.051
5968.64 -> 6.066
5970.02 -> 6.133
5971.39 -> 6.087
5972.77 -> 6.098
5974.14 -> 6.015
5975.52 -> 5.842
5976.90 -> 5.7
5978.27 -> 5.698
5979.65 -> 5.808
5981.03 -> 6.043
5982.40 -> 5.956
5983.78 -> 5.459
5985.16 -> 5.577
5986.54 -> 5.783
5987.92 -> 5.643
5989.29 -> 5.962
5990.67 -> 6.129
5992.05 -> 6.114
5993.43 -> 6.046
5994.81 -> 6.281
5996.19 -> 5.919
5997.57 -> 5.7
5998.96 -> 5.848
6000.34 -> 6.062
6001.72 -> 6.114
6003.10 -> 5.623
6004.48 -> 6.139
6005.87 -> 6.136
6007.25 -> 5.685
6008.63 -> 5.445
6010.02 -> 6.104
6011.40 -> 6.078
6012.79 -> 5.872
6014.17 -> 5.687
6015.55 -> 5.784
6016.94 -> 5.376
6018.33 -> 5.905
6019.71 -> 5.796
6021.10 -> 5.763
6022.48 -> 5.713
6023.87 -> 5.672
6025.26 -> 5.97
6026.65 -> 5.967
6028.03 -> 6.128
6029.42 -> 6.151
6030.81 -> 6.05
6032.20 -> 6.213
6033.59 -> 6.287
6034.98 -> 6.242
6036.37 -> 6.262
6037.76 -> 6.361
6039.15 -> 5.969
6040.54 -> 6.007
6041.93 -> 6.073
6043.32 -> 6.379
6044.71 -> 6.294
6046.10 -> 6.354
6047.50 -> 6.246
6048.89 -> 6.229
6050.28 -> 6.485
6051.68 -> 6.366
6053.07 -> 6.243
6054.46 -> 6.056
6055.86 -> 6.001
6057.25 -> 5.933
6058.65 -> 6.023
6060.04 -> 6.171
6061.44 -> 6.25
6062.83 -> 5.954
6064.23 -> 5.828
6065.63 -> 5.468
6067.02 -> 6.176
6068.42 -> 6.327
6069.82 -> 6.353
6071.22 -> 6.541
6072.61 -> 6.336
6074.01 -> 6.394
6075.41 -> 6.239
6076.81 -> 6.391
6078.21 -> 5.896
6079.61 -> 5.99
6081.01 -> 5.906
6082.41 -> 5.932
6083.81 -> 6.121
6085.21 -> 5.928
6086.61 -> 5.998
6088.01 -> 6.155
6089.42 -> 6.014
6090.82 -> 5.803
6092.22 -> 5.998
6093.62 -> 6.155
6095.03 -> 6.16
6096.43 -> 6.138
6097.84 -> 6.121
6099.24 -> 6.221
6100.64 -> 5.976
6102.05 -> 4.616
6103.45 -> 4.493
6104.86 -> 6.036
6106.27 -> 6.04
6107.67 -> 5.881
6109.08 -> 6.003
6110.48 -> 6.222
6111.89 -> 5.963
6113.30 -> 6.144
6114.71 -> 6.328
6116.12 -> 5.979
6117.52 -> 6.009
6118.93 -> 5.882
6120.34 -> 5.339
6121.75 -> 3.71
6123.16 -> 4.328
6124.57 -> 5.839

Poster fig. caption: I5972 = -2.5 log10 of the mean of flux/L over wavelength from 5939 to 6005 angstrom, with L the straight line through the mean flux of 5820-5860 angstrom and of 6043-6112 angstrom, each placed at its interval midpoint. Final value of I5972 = 0.02 mag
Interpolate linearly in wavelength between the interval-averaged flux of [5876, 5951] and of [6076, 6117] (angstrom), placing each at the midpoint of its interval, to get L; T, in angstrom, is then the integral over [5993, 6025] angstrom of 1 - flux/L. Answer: -1.9 angstrom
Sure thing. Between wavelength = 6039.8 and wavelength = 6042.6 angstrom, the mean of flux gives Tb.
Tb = 6.04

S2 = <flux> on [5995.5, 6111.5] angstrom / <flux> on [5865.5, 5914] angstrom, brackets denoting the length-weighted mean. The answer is 1.3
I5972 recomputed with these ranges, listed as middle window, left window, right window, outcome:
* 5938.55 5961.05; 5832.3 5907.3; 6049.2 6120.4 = -0.08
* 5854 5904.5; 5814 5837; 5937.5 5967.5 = 0.27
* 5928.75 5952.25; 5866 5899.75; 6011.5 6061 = -0.18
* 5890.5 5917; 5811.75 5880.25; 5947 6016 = 0.31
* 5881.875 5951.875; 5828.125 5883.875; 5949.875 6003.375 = 0.16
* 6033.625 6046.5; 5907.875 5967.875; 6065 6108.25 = -0.05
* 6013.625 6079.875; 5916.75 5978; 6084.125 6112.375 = -0.04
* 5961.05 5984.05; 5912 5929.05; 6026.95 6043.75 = 0.01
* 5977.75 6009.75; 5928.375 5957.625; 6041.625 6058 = 0.02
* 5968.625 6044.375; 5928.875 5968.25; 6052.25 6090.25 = 0.00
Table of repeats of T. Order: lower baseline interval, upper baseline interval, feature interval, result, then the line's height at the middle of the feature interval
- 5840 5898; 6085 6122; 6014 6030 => -0.8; 5.55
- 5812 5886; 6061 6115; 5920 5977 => 0.1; 5.89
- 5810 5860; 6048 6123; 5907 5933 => 0.6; 5.93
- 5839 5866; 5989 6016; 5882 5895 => 6.0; 5.83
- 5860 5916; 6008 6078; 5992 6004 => -0.5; 5.71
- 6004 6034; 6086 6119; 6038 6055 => -0.9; 5.91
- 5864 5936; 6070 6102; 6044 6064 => -0.9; 5.9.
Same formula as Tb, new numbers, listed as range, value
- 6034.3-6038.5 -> 6.29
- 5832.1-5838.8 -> 5.94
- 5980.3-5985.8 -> 5.76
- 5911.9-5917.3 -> 5.56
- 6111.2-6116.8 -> 6.1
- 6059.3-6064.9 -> 6.05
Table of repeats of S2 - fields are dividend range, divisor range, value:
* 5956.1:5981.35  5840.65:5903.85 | 1.20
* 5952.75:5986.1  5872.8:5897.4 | 1.49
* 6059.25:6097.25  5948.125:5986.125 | 1.04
